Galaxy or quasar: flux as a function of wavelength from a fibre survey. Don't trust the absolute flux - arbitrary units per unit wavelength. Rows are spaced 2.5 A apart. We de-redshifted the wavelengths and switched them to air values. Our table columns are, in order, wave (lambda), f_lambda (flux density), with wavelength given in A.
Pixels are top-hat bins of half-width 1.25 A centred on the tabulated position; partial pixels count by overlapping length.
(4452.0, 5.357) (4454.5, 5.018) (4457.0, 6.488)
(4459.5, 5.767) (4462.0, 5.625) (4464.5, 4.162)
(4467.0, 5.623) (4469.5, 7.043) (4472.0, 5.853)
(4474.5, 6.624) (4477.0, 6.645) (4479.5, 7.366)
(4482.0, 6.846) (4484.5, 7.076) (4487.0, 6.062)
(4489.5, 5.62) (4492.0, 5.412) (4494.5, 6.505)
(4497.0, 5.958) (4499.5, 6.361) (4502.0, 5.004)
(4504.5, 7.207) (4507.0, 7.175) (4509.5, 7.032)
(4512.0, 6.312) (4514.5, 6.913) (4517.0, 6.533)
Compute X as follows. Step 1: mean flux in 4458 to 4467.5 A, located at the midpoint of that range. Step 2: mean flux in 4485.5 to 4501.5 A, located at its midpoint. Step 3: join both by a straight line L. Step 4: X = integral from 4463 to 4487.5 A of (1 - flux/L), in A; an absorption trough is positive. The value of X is -3.3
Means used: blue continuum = 5.3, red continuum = 5.96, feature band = 6.33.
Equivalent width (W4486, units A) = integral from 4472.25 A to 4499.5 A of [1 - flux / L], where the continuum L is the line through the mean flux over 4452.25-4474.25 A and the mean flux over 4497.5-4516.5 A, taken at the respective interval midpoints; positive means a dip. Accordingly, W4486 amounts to -1.1 A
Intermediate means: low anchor 5.72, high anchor 6.55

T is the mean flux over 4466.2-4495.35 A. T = 6.4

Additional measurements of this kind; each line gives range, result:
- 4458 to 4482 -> 6.12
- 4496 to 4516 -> 6.5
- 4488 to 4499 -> 5.91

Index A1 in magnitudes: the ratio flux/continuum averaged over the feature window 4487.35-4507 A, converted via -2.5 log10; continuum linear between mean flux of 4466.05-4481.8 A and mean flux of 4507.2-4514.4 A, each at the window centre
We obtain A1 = 0.105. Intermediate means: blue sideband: 6.56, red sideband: 6.78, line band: 6.09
